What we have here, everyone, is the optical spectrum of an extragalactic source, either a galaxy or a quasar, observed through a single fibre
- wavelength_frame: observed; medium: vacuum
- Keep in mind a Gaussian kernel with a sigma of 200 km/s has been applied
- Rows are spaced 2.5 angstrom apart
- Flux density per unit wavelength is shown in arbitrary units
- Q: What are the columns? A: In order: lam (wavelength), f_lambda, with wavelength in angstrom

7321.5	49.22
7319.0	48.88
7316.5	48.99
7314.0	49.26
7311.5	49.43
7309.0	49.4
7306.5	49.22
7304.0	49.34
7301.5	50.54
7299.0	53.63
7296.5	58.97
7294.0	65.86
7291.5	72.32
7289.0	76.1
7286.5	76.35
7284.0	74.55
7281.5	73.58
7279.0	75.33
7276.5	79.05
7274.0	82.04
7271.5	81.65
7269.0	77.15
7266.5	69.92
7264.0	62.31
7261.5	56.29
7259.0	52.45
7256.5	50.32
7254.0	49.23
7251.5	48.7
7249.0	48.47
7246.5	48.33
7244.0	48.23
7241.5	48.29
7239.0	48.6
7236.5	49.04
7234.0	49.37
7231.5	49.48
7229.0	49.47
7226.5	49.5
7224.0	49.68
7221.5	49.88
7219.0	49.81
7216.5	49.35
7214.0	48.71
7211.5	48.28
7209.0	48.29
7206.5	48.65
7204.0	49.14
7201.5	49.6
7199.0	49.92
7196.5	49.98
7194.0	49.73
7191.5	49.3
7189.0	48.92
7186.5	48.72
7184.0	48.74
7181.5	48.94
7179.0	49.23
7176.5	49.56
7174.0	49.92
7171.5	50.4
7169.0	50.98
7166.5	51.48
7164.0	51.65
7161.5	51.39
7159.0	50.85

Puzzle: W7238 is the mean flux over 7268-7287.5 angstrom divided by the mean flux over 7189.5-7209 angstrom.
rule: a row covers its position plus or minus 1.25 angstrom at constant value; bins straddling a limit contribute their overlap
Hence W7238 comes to 1.57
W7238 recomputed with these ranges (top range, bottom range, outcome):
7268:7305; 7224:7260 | 1.42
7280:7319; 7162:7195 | 1.20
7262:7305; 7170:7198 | 1.40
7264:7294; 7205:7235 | 1.53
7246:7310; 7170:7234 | 1.28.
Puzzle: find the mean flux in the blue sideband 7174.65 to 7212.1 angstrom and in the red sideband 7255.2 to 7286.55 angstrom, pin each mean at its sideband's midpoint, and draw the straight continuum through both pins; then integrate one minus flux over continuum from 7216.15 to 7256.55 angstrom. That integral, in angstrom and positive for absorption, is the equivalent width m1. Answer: 7.6 angstrom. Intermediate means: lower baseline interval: 49.2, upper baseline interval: 69.8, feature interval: 49.1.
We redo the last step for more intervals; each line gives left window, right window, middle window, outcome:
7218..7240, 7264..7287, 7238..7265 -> 4.9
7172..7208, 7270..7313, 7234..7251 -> 2.7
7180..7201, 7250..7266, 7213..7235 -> 0.9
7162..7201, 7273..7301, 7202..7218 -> 1.9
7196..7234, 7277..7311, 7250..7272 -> -0.9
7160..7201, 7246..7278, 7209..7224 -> 1.7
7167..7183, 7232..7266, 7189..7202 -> 0.2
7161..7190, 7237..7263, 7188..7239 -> 0.7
